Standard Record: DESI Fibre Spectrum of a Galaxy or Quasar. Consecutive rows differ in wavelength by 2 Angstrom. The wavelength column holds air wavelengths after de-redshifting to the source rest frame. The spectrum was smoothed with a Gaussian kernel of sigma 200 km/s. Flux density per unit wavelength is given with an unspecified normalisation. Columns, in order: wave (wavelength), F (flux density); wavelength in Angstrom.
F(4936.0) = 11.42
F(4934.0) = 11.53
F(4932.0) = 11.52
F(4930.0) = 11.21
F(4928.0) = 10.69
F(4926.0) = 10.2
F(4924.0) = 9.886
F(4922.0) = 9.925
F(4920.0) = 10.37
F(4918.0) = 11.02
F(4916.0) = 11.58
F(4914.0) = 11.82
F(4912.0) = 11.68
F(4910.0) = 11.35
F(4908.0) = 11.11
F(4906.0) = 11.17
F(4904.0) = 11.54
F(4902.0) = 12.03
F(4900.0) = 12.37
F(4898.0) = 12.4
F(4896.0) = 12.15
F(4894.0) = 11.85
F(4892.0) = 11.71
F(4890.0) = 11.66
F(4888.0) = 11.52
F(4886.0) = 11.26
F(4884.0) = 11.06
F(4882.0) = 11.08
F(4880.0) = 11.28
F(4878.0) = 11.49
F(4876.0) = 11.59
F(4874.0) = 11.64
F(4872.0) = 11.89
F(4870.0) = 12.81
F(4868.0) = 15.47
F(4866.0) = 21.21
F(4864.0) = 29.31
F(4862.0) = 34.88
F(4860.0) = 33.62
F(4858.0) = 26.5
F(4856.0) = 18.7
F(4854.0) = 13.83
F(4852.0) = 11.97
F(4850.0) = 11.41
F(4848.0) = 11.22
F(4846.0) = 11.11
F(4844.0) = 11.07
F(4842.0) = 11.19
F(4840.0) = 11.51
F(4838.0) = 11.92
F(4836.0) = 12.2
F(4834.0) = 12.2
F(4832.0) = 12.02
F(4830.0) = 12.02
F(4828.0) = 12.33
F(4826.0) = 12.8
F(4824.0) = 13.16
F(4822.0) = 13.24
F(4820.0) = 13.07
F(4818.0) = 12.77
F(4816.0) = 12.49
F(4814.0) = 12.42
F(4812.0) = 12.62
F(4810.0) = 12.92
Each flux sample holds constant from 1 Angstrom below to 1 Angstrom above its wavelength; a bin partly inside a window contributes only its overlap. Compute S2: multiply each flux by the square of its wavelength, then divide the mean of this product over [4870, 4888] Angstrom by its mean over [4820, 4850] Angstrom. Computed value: 1.0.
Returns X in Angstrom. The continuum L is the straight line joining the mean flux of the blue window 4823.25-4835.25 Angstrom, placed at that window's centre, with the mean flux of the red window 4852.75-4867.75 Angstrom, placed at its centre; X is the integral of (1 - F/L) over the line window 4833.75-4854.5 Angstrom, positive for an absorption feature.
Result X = 7.2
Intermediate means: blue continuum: 12.4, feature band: 11.7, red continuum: 24.7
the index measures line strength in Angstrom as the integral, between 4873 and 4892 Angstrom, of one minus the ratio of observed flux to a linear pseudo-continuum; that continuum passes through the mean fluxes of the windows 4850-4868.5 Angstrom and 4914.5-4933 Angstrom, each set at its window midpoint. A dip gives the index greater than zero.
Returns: 7.0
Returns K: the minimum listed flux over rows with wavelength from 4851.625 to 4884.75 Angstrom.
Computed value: 11.06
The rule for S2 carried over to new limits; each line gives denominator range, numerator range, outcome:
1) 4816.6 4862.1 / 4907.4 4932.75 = 0.78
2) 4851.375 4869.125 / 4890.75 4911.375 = 0.52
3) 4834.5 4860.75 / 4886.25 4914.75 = 0.81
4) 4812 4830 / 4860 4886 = 1.33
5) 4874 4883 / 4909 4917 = 1.03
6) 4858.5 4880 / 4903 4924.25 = 0.59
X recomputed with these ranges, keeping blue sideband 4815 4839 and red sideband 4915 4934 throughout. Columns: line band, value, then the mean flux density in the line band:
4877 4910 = -0.8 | 11.6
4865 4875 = -2.4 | 14.6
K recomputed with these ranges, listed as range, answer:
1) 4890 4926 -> 9.886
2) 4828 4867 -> 11.07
